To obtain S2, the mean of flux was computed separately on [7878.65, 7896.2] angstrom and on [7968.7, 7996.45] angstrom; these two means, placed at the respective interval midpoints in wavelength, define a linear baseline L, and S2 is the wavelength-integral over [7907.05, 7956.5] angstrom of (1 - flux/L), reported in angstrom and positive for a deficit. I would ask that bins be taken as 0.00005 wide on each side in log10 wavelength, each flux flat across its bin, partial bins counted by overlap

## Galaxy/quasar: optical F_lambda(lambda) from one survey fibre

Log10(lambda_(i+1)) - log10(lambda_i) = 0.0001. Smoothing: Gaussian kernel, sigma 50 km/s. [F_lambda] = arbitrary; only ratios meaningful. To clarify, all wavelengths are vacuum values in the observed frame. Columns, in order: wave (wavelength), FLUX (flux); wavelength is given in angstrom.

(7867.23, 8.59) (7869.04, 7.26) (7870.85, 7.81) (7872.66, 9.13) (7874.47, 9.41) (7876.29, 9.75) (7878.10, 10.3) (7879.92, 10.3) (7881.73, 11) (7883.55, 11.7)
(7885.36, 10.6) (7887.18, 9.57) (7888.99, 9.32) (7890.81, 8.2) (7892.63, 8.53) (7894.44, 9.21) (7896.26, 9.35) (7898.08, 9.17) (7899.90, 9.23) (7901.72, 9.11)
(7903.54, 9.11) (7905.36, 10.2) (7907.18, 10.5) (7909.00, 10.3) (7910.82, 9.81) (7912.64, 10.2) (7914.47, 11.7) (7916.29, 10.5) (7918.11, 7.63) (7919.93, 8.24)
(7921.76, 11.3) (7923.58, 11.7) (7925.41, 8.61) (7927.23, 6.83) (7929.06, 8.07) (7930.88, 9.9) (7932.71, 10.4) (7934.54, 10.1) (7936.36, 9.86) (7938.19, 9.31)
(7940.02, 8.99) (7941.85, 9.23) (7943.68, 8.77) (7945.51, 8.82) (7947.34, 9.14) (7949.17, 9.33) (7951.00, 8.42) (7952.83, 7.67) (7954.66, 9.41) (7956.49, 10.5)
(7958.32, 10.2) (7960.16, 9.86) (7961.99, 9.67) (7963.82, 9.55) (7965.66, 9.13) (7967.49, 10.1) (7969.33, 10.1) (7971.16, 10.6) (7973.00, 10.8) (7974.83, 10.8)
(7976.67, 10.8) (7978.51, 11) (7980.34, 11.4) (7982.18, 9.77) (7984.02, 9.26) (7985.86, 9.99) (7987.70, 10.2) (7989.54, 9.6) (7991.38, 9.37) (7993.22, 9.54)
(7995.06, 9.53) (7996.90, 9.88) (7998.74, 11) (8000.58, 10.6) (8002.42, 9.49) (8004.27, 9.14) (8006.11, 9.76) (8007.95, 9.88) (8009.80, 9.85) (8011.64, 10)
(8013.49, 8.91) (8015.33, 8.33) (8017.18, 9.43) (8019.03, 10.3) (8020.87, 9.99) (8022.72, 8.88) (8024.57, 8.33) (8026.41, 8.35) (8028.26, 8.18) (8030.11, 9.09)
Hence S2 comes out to 2.7 angstrom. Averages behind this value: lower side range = 9.81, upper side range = 10.2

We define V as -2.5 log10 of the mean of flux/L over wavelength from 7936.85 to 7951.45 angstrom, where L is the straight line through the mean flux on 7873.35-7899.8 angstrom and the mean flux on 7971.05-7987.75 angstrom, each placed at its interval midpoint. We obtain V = 0.13 mag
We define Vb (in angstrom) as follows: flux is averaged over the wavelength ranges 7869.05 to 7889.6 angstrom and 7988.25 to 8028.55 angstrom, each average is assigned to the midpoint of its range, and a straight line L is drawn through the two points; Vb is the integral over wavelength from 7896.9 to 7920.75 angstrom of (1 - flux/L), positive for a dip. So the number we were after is 0.1 angstrom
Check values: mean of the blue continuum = 9.8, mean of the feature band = 9.67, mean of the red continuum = 9.5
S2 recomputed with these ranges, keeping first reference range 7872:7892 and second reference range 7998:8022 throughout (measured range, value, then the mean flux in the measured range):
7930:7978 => 0.6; 9.68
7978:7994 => -0.4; 9.99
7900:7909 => 0.1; 9.74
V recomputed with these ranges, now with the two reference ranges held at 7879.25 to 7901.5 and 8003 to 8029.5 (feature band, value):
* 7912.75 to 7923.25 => -0.048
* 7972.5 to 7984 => -0.139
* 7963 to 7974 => -0.074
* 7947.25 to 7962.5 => 0.009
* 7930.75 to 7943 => -0.016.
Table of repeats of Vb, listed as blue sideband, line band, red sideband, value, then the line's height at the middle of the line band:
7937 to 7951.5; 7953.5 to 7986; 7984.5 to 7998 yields -2.5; 9.41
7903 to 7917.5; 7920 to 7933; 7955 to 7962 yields 1.0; 10.2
